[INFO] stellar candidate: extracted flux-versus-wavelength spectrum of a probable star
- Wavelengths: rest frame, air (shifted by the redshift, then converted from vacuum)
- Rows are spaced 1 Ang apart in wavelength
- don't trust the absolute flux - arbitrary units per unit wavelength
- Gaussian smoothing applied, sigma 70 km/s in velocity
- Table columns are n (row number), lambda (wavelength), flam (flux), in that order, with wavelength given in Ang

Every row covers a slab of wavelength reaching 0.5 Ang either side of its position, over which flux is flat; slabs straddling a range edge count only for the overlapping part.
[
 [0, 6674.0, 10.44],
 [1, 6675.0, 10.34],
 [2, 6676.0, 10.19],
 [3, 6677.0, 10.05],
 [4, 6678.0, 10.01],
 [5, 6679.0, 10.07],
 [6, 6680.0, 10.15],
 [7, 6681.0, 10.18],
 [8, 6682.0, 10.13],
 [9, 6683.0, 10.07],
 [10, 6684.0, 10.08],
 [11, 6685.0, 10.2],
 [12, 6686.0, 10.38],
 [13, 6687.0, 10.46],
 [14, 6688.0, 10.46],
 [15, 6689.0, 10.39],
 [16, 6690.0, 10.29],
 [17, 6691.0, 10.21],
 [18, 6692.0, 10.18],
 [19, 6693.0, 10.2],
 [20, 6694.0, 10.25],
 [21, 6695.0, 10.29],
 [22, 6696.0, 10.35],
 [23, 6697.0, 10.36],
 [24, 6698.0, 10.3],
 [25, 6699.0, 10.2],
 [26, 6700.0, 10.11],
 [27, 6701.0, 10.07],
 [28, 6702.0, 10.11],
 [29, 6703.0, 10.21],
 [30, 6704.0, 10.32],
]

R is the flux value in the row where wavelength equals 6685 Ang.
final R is 10.2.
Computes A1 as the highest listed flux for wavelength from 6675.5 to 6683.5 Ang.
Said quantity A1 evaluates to 10.19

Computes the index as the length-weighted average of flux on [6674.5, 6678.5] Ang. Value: 10.1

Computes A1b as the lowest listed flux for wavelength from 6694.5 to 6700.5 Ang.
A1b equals 10.11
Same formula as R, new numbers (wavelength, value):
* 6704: 10.32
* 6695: 10.29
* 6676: 10.19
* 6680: 10.15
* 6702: 10.11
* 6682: 10.13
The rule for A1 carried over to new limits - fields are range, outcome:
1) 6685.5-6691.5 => 10.46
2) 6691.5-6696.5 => 10.35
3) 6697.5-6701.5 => 10.3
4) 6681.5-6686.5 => 10.38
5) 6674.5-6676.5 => 10.34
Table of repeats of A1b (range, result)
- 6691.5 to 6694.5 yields 10.18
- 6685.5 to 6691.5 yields 10.21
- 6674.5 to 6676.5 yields 10.19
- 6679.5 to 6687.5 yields 10.07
